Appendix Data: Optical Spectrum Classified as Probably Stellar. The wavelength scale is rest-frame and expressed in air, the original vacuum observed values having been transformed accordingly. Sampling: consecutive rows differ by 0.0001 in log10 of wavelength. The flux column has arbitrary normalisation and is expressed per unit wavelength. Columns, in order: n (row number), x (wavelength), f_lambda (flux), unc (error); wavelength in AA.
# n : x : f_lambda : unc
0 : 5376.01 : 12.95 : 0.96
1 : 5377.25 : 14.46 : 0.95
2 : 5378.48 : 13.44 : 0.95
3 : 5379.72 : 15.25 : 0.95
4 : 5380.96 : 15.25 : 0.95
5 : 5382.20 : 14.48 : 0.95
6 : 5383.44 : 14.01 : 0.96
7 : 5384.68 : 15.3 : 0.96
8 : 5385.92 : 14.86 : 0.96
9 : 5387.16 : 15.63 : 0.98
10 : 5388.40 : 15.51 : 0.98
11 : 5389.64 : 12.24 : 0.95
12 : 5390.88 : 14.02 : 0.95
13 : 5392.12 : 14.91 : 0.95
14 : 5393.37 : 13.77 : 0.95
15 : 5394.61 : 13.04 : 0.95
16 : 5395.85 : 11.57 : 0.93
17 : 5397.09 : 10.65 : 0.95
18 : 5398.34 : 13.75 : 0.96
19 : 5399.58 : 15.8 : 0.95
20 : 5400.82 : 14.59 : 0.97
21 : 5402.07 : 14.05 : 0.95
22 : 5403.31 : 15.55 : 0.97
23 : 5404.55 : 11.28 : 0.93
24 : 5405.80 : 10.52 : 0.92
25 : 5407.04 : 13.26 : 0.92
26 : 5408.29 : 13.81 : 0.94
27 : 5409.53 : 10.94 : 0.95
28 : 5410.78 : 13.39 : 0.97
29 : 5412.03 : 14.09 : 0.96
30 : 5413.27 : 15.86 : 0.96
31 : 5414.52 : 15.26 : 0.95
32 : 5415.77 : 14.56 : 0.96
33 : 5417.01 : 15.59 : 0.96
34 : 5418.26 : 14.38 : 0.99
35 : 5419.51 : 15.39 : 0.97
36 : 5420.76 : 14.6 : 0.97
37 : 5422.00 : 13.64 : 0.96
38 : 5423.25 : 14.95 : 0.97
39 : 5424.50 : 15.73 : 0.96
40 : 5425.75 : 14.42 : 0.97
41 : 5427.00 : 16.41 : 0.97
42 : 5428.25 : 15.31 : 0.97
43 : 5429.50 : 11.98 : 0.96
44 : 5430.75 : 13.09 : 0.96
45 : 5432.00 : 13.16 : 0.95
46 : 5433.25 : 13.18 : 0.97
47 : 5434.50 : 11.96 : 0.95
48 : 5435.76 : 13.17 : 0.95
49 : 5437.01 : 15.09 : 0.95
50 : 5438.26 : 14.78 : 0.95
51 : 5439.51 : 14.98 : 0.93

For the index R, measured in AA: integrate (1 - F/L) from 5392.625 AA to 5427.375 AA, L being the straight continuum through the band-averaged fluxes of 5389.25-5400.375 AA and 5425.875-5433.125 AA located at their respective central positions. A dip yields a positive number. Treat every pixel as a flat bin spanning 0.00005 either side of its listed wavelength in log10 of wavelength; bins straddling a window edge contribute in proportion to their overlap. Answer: -0.8 AA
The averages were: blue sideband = 13.3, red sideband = 14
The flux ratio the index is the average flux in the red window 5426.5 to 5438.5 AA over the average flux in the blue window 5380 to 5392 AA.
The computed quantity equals 0.9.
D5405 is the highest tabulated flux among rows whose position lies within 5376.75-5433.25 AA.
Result 16.41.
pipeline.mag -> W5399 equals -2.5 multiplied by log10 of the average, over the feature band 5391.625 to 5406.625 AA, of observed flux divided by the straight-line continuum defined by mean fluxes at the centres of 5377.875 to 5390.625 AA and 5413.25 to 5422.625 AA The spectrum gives 0.11 mag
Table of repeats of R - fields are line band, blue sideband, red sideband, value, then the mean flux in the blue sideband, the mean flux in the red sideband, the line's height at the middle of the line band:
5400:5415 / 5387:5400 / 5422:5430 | 0.6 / 13.6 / 14.7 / 14.1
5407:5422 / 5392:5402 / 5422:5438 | -0.6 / 13.5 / 14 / 13.8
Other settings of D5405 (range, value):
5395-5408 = 15.8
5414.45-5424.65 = 15.73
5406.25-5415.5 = 15.86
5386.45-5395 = 15.63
